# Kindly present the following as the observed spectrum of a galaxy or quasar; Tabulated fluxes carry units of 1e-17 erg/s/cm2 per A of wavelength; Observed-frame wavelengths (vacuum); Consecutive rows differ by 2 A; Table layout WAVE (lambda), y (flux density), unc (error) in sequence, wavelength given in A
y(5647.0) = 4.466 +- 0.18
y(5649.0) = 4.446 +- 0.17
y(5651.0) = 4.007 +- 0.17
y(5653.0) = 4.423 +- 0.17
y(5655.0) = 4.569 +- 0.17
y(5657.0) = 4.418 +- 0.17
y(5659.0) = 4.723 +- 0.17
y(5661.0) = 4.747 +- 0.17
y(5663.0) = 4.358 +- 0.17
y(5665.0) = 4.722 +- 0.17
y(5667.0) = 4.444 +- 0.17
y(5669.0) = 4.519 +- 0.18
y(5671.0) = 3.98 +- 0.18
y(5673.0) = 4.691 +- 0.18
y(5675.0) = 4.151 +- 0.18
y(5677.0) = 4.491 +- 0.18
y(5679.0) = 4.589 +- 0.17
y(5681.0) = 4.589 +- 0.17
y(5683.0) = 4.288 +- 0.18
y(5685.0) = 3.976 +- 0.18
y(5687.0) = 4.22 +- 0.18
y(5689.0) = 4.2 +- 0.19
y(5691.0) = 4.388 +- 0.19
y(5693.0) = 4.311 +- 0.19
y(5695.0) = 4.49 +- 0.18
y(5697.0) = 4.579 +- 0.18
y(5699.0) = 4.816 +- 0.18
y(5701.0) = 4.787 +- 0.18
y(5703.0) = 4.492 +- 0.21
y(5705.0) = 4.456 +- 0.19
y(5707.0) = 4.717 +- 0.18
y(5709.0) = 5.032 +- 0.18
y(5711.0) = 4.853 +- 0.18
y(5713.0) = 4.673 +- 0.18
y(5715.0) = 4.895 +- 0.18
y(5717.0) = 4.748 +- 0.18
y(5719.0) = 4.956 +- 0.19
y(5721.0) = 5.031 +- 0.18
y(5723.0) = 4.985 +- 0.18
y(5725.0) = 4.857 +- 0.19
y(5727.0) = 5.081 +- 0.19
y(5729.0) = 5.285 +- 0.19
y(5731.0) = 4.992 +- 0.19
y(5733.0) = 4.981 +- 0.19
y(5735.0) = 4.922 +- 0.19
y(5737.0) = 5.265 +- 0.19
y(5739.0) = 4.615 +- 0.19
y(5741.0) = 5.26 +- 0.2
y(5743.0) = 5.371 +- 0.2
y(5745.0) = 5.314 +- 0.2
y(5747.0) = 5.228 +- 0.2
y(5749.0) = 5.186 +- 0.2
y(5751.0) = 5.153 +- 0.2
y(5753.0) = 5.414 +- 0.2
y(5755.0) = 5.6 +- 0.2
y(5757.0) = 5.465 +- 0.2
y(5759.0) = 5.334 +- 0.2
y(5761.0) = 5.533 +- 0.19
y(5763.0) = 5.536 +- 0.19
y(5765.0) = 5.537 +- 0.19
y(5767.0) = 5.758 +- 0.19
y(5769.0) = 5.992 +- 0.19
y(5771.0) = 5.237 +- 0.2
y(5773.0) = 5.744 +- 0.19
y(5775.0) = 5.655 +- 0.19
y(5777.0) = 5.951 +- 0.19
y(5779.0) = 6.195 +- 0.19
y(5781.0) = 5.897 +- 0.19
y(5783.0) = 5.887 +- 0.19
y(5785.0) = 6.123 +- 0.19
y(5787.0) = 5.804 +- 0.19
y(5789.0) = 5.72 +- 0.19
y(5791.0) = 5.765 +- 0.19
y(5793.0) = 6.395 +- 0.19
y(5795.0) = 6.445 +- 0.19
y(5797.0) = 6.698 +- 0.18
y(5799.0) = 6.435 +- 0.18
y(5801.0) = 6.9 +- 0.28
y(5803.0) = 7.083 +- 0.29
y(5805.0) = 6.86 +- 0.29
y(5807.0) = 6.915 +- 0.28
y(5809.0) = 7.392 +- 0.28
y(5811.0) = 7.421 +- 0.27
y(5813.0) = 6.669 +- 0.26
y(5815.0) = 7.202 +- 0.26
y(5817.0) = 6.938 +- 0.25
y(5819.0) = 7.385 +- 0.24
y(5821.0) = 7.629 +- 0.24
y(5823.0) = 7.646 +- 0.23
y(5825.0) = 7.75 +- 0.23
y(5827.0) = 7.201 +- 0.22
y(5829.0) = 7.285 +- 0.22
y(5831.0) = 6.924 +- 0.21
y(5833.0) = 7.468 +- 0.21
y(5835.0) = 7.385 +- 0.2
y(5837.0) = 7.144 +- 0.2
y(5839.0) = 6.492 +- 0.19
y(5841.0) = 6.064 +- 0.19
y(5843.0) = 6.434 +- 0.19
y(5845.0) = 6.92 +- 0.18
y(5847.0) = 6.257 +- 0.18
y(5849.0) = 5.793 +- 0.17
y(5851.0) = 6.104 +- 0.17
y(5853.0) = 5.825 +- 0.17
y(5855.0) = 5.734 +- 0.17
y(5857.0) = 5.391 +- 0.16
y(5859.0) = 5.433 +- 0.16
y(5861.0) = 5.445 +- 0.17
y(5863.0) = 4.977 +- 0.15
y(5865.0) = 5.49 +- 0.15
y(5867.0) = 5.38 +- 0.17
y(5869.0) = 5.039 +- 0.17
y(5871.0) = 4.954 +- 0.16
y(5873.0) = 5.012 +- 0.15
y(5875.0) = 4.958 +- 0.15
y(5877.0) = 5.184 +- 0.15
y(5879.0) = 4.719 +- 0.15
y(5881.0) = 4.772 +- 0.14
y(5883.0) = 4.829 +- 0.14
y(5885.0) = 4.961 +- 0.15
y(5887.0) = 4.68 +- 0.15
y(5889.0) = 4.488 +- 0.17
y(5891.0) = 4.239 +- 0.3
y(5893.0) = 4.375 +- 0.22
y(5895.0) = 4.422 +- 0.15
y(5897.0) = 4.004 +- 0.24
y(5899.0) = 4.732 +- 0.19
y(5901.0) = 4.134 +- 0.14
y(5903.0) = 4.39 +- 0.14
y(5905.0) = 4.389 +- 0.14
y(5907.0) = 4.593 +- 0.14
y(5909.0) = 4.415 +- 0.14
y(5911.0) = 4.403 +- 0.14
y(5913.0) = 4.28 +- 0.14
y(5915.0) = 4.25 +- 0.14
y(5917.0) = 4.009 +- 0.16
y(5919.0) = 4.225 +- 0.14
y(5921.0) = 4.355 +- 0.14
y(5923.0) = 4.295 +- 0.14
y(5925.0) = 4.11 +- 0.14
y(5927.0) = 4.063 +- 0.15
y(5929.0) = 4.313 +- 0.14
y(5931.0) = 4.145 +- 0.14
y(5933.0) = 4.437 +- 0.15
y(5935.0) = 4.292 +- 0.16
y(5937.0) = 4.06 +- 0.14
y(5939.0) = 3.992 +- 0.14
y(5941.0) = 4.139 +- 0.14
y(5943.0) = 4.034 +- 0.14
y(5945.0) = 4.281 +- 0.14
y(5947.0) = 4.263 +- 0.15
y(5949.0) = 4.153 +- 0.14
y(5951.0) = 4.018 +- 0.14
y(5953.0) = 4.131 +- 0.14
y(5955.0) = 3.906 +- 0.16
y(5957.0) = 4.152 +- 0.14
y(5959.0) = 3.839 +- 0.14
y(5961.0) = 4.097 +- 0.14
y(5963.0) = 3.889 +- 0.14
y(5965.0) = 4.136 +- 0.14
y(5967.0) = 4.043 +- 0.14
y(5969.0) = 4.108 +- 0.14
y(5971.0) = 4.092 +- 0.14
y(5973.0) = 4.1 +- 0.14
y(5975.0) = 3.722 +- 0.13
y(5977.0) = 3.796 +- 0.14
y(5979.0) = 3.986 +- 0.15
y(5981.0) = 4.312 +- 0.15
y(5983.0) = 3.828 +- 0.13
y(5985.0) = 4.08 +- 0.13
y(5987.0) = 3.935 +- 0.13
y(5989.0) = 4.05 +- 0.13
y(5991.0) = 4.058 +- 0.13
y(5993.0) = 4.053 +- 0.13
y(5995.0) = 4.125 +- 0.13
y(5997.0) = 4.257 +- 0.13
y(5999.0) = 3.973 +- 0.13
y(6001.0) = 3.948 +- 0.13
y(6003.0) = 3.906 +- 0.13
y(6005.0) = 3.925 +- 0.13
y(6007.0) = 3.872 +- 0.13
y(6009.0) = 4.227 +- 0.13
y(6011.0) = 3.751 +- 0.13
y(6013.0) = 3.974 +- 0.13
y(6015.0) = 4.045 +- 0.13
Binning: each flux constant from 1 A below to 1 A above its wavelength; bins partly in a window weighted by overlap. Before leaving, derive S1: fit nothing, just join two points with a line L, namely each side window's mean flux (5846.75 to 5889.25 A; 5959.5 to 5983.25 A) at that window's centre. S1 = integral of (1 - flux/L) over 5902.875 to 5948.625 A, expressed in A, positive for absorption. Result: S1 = 3.1 A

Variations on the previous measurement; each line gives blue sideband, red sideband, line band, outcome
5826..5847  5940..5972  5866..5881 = 2.51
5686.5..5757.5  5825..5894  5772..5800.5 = -4.20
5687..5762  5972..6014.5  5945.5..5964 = 0.34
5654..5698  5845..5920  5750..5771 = -4.07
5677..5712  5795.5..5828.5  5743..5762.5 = 1.49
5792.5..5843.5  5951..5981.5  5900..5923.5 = 3.70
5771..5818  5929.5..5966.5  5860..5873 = 0.33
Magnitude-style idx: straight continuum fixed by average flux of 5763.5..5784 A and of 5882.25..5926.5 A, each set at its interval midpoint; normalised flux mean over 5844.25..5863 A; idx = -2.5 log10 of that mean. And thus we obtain -0.18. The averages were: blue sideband 5.78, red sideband 4.38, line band 5.82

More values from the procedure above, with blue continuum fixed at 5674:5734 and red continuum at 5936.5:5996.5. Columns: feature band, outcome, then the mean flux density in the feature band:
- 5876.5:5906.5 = -0.08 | 4.54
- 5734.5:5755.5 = -0.14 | 5.21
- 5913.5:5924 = -0.02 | 4.23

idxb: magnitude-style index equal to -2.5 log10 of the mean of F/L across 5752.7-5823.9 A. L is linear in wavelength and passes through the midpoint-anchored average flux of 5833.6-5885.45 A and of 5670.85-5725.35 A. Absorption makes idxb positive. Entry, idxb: -0.21 mag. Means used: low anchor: 4.59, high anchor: 5.66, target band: 6.29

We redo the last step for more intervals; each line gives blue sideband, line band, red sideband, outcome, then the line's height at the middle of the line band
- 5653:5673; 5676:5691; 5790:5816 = 0.117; 4.84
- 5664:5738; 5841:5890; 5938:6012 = -0.247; 4.28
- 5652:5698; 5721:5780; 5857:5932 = -0.190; 4.49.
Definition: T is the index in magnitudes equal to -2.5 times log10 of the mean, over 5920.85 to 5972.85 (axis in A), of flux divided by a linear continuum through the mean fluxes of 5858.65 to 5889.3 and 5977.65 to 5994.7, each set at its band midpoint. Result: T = 0.07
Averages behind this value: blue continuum 5.02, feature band 4.12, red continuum 4.04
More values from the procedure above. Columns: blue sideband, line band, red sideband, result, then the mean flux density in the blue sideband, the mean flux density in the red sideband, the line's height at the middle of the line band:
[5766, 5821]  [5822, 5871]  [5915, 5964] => -0.12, 6.41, 4.14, 5.58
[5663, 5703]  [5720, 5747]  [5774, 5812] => 0.05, 4.43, 6.4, 5.33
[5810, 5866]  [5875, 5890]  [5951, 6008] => 0.20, 6.59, 4.01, 5.78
